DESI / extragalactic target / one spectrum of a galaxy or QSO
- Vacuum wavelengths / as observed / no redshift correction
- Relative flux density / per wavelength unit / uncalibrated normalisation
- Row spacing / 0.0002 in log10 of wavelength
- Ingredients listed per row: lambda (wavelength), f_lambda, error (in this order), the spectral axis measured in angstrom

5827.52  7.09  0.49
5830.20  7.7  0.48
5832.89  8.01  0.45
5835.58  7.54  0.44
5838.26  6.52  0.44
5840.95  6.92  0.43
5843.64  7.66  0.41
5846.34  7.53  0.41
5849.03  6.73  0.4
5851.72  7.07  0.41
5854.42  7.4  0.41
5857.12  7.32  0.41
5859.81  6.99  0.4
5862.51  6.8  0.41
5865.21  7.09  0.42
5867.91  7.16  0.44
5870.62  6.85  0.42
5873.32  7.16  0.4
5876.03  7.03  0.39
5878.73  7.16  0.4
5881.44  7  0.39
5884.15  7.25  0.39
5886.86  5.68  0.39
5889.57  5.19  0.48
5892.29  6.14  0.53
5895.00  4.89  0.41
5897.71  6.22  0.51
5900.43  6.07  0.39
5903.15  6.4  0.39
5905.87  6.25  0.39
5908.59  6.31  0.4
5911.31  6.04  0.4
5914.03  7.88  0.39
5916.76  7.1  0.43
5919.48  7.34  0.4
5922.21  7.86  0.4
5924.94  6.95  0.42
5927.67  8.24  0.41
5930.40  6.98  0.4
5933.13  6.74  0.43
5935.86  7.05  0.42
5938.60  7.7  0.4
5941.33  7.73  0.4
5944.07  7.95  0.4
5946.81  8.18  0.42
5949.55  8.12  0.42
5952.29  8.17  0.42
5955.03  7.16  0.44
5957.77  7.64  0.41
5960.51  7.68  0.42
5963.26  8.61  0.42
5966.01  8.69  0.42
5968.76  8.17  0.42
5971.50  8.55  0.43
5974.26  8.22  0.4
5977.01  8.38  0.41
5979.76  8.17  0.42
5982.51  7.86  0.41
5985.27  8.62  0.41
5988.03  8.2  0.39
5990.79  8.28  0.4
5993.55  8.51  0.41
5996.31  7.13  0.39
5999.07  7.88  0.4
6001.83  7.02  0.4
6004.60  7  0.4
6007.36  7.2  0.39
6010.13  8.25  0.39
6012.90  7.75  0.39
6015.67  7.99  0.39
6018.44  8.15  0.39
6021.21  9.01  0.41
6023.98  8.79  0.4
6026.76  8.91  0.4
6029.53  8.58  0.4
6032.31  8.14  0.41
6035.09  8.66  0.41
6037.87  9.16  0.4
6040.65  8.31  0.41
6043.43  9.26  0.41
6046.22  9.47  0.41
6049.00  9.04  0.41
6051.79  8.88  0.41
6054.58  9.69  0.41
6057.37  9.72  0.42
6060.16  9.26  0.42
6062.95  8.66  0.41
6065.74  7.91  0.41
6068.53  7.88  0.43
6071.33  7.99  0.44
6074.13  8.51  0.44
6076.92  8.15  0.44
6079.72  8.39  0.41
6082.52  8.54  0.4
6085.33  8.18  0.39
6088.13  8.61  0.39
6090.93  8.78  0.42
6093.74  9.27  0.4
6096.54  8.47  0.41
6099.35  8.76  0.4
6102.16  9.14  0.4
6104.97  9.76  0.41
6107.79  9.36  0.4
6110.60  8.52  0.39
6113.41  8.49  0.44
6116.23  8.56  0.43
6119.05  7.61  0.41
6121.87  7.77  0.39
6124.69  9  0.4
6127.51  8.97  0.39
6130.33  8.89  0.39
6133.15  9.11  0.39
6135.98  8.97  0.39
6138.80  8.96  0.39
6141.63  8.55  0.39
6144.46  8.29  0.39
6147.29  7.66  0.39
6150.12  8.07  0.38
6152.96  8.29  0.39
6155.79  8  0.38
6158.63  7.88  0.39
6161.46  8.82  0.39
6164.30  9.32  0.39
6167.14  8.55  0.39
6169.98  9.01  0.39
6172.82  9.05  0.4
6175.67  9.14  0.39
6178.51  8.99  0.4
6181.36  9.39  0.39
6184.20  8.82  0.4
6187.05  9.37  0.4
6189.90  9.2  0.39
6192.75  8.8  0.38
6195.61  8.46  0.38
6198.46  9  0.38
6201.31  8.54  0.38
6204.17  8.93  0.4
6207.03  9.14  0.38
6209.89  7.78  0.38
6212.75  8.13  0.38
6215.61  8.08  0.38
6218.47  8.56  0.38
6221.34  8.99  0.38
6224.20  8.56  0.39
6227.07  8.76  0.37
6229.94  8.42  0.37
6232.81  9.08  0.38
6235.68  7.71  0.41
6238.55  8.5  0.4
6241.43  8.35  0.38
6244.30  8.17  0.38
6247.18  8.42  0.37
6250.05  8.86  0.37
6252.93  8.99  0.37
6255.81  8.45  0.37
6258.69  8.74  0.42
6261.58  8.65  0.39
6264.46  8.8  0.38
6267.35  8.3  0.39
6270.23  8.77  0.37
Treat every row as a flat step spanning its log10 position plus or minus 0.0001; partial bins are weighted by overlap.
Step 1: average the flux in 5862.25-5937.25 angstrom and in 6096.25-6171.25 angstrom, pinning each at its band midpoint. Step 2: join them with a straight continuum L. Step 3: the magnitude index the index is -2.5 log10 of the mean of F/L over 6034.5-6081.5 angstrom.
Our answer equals -0.10 mag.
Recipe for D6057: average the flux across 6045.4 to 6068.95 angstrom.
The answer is 8.98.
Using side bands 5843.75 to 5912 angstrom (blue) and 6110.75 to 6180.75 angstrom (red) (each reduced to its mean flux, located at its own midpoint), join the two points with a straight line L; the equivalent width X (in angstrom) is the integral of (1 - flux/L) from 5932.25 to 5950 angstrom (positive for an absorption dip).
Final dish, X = -1.3 angstrom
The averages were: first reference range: 6.65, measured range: 7.64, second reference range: 8.59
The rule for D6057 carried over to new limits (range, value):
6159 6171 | 8.83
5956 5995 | 8.24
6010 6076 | 8.67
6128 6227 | 8.69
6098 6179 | 8.67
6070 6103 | 8.56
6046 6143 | 8.73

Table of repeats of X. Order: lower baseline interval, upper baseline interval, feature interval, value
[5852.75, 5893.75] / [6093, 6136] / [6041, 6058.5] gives -2.2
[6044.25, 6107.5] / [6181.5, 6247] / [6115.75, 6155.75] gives 1.2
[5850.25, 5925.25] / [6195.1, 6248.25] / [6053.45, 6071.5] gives -2.6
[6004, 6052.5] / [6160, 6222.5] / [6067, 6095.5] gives 0.6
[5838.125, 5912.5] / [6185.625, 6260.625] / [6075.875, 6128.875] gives -4.8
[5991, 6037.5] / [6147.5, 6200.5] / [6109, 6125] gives 0.4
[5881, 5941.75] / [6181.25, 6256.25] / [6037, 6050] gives -2.6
